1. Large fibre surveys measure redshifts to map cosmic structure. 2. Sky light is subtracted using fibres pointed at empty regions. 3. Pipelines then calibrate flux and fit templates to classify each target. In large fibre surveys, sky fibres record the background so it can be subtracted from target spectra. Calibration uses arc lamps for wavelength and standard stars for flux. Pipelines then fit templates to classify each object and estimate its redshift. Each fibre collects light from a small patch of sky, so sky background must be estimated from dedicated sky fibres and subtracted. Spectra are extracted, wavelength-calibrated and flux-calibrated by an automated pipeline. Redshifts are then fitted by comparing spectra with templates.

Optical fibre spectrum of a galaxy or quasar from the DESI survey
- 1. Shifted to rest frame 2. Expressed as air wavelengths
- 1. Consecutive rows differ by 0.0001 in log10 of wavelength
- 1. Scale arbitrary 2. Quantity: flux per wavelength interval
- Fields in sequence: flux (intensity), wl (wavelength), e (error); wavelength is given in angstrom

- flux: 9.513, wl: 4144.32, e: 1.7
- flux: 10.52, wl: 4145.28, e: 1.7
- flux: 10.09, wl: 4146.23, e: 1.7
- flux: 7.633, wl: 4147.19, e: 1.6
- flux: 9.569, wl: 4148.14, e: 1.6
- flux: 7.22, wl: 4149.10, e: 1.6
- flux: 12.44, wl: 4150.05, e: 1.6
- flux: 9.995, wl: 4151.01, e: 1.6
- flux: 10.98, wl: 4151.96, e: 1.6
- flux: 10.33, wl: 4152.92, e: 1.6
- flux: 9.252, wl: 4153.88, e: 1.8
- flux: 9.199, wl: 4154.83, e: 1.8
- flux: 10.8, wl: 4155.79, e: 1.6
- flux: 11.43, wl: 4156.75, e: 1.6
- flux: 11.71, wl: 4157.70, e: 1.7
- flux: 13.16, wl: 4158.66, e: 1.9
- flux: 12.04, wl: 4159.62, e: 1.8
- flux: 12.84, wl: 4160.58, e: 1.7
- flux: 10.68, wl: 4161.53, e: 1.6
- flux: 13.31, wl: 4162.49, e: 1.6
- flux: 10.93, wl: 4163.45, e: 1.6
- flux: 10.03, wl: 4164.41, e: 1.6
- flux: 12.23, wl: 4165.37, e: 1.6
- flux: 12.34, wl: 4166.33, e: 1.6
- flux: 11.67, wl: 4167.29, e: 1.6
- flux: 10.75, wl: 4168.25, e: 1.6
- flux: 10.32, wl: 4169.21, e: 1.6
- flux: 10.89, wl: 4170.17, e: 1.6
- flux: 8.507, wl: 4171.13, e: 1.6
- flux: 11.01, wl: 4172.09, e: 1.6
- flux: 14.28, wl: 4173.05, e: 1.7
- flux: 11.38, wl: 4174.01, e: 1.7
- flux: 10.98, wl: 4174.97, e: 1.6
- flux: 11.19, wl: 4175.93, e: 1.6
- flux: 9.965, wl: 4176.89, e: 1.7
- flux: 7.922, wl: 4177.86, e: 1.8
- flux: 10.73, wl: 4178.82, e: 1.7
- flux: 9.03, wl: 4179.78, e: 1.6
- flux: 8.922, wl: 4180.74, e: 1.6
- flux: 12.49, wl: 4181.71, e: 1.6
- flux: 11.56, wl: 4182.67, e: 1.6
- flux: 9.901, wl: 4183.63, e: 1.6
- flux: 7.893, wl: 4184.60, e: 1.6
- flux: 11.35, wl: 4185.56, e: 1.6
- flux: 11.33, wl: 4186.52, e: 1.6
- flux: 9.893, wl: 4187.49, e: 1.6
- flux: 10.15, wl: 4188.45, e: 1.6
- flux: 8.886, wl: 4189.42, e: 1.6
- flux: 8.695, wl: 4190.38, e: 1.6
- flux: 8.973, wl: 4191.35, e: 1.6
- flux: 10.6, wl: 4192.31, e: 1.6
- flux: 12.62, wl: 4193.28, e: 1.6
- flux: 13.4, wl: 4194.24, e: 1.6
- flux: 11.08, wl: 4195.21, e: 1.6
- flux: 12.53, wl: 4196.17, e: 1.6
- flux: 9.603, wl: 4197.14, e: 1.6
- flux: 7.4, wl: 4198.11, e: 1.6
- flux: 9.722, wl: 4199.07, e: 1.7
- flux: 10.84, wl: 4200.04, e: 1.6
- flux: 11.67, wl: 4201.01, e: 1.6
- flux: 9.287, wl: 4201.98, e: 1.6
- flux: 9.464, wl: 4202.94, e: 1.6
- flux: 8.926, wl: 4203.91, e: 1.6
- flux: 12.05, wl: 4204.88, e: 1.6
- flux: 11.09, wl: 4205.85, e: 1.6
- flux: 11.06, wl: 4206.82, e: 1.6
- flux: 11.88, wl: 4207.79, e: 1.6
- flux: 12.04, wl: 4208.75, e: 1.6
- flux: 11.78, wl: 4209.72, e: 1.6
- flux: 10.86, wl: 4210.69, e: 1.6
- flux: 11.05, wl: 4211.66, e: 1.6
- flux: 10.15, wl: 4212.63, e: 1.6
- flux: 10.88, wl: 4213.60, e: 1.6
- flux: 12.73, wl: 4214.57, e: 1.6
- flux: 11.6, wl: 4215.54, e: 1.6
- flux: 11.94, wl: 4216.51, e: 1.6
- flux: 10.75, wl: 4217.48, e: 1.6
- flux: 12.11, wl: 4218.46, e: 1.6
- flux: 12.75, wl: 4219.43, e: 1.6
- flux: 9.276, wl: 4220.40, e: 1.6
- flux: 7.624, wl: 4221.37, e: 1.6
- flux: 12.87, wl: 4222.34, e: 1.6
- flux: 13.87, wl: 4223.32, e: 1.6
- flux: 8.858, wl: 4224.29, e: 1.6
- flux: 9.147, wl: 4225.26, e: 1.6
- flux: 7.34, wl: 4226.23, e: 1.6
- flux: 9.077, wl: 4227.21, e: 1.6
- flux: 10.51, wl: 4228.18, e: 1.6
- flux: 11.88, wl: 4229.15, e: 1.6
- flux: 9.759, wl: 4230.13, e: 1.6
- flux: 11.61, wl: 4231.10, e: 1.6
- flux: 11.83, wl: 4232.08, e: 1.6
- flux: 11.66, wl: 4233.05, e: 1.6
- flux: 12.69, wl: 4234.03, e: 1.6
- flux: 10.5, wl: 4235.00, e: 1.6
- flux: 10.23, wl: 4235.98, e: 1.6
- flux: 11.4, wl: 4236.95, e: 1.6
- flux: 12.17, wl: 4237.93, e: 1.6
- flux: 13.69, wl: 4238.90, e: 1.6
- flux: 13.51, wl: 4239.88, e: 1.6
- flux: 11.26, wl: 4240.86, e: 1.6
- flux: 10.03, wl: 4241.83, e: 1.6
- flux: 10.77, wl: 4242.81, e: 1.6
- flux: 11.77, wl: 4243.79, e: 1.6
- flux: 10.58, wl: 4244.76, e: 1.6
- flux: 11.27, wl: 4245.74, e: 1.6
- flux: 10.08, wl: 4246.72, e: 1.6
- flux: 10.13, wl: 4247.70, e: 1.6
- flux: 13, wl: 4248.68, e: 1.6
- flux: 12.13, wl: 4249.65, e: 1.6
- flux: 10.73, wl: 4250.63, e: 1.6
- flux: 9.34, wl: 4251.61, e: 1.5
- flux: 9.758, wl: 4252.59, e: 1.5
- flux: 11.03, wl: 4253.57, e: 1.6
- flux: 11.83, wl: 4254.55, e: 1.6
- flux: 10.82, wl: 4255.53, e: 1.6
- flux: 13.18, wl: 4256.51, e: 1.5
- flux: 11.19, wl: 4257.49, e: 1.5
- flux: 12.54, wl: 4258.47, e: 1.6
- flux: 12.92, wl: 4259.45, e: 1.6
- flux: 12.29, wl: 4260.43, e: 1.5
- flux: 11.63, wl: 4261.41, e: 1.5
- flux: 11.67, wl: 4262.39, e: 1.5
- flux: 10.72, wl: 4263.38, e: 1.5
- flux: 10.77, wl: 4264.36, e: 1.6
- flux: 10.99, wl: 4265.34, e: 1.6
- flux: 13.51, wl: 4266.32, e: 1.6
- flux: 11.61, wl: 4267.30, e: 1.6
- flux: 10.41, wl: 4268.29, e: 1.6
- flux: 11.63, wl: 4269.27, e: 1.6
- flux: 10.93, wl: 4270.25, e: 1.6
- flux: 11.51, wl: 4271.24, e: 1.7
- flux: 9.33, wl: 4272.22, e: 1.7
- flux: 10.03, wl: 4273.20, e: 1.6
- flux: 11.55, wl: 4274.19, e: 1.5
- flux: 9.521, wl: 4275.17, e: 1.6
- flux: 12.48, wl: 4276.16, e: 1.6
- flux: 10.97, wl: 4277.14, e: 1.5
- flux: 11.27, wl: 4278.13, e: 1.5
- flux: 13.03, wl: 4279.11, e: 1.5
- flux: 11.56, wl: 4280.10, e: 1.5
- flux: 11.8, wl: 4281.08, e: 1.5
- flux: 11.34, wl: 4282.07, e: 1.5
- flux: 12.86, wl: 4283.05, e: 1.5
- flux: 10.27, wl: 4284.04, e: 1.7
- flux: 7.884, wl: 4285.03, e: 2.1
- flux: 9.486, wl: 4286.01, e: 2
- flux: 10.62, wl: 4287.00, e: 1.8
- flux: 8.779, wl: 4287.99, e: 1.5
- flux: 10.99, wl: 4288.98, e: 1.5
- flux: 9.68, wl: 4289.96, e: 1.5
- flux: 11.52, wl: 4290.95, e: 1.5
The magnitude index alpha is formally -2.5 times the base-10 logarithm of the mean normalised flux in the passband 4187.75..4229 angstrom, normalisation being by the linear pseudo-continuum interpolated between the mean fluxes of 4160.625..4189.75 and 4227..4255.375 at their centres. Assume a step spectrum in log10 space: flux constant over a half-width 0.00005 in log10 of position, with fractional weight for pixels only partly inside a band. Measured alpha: 0.03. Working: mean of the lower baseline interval 10.7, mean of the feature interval 10.7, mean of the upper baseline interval 11.2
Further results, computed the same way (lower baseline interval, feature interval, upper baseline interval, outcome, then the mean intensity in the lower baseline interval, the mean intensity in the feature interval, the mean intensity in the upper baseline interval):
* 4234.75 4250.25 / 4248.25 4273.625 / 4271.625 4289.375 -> -0.03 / 11.4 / 11.4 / 10.8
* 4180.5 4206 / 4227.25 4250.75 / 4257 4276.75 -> -0.04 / 10.4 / 11.4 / 11.4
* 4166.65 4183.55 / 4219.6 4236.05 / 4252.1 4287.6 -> 0.04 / 10.7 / 10.6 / 11.2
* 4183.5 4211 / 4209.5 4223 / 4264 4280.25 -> -0.05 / 10.5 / 11.2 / 11.2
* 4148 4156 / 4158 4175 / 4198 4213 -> -0.14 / 9.96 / 11.5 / 10.7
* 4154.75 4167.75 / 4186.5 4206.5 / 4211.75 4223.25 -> 0.10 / 11.7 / 10.4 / 11.2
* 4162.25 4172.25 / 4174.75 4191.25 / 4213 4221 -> 0.12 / 11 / 10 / 11.4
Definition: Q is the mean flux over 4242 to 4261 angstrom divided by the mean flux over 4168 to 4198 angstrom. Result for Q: 1.1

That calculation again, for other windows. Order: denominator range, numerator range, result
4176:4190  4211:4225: 1.11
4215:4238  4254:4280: 1.06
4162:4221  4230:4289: 1.04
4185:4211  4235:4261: 1.08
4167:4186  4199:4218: 1.05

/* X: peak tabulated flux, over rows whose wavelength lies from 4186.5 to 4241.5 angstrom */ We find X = 13.87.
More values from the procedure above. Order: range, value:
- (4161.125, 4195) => 14.28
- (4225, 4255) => 13.69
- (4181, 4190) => 12.49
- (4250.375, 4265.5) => 13.18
